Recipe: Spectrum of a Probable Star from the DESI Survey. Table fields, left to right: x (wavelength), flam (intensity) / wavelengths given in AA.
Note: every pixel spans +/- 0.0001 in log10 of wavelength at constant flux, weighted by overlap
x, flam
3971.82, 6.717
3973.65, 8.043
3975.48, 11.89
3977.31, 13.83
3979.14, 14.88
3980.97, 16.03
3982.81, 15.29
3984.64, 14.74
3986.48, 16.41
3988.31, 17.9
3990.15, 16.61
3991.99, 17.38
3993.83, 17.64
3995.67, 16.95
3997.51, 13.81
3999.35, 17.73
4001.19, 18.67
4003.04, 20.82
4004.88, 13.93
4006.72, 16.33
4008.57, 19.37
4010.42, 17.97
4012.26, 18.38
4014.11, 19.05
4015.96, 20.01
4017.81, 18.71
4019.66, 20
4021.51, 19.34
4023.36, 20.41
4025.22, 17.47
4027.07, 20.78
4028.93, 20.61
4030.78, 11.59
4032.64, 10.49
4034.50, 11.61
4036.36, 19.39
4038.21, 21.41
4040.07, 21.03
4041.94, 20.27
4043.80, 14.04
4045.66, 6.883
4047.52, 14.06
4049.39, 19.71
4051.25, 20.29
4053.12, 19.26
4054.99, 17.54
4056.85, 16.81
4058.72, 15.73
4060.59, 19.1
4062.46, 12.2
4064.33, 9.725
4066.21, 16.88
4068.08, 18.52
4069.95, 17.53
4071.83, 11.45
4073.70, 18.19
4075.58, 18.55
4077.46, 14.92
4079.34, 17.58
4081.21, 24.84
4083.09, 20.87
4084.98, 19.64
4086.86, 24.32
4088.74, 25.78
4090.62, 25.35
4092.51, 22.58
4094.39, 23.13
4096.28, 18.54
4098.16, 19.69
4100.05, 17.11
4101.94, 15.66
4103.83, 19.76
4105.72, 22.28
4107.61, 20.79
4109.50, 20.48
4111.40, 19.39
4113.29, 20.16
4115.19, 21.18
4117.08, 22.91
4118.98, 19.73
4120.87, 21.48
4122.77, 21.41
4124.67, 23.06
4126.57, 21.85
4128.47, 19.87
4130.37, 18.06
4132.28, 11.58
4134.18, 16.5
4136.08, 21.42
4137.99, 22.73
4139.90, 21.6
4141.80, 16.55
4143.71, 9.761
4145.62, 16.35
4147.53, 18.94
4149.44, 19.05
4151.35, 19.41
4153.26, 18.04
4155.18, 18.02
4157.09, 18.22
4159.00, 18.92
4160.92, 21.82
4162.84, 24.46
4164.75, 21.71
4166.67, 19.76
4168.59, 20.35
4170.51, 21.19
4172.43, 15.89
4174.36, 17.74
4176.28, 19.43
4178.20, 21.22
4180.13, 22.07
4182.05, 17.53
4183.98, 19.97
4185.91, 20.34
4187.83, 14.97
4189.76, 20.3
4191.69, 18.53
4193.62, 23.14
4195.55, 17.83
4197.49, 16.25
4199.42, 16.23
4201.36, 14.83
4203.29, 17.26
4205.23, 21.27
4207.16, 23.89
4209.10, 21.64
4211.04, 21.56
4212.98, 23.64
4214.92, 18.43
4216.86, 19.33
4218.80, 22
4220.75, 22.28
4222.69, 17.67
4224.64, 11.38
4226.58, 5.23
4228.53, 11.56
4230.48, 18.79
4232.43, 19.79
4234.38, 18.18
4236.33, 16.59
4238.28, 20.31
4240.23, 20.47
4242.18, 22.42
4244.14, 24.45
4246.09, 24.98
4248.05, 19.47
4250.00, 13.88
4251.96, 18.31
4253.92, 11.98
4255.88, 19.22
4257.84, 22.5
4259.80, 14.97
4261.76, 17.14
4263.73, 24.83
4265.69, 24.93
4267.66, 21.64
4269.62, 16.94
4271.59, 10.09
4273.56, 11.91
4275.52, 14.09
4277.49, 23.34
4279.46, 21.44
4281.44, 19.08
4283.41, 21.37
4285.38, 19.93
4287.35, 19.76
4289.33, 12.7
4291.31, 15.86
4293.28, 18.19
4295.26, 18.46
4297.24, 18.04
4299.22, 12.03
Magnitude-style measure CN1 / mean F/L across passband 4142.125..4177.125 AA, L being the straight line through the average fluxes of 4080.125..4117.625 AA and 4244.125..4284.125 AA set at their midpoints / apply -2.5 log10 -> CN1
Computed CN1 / 0.08 mag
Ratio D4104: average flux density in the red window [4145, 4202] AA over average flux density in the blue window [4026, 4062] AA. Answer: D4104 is 1.14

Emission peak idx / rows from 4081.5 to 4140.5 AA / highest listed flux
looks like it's 25.78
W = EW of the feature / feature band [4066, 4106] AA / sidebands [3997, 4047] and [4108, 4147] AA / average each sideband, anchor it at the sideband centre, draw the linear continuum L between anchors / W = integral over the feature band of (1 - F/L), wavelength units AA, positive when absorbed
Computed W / -2.42 AA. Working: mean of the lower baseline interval 17.4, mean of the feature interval 19.7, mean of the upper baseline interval 19.3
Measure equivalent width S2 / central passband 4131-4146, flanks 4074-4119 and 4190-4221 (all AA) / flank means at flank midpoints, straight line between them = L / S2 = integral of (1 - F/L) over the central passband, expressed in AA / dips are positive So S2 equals 2.37 AA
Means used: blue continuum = 20.6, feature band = 17.1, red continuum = 19.8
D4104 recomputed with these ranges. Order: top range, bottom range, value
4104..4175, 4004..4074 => 1.15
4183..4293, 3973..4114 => 1.05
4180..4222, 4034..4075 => 1.19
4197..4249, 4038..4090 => 1.07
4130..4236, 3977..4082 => 1.09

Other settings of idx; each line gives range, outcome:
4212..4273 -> 24.98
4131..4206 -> 24.46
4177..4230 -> 23.89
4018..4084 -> 24.84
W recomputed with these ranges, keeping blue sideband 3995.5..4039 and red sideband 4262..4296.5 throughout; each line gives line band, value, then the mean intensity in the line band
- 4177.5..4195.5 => -1.5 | 19.7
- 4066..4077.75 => 0.8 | 16.7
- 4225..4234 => 2.1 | 14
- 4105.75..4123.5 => -2.9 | 20.9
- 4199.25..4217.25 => -1.7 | 20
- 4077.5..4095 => -4.3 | 22.3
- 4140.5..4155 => 0.8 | 17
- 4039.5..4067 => 2.5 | 16.2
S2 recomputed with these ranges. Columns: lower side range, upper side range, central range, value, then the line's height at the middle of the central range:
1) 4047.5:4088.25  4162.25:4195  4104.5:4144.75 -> -1.8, 18.8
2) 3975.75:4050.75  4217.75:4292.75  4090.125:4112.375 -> -3.6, 17.4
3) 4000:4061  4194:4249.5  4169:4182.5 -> -0.6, 18.6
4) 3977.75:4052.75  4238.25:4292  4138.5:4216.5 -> -4.1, 18.3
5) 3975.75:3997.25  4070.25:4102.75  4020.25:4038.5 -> 0.4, 17.6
